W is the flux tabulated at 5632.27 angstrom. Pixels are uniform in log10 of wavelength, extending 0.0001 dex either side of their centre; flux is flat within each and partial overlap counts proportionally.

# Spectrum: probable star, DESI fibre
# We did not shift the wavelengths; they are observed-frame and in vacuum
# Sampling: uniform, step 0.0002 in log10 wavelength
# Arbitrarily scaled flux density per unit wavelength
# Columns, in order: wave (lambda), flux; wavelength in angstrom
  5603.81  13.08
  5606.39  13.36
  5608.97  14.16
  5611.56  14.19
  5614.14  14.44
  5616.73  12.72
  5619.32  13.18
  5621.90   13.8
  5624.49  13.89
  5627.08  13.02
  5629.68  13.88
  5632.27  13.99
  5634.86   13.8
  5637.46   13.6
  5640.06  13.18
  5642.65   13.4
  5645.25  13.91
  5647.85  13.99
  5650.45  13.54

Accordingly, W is 13.99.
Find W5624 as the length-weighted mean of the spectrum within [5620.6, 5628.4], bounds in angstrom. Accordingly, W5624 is 13.6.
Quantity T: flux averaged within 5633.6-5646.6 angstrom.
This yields 13.6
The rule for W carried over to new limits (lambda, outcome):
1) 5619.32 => 13.18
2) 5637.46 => 13.6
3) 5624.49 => 13.89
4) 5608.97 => 14.16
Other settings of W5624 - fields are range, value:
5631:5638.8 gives 13.8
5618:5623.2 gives 13.5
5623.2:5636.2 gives 13.7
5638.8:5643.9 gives 13.3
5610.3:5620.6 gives 13.6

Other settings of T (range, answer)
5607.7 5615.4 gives 14.3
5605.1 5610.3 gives 13.8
